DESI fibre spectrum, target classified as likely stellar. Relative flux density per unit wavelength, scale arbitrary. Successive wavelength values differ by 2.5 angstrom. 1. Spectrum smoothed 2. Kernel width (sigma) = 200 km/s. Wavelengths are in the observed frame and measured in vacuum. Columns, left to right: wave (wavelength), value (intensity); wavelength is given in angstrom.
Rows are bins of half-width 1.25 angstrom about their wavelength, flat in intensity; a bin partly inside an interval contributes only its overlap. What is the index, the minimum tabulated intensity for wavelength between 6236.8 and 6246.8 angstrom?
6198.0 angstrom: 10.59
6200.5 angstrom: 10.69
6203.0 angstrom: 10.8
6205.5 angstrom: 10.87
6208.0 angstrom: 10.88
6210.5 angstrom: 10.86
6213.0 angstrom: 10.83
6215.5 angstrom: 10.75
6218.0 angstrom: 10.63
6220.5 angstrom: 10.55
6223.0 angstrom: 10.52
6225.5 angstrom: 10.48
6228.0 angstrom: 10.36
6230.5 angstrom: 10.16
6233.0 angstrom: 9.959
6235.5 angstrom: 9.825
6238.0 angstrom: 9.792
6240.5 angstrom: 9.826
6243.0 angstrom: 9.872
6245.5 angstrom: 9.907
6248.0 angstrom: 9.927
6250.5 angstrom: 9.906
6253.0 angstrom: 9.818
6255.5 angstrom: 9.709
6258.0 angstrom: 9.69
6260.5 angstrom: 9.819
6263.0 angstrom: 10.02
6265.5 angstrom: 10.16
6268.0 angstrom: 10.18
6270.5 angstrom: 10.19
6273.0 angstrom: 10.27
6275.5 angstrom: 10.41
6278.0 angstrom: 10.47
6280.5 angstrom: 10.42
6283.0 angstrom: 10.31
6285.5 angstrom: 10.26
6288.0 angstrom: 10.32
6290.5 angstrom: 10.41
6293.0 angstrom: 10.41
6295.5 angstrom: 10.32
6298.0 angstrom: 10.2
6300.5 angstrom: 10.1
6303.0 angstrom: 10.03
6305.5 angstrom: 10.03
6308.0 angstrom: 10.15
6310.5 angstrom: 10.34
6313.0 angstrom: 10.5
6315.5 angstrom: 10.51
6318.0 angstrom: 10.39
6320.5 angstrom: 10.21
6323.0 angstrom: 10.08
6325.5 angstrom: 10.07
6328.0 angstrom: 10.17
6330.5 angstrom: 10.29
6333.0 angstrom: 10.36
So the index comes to 9.792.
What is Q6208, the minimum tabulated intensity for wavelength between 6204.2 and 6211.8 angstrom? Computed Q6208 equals 10.86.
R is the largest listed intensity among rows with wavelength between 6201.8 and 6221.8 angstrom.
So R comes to 10.88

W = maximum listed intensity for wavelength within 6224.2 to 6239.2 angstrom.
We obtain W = 10.48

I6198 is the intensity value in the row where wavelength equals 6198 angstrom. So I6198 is 10.59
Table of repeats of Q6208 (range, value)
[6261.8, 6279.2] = 10.02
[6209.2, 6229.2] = 10.36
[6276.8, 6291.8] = 10.26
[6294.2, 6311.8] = 10.03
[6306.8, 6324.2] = 10.08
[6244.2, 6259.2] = 9.69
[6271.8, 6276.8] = 10.27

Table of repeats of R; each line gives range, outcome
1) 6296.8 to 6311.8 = 10.34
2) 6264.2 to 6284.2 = 10.47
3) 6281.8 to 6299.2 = 10.41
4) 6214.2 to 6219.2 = 10.75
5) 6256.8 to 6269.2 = 10.18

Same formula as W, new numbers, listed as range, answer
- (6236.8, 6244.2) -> 9.872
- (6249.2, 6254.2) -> 9.906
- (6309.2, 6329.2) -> 10.51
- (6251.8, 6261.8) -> 9.819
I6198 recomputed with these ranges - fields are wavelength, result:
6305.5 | 10.03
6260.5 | 9.819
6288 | 10.32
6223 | 10.52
